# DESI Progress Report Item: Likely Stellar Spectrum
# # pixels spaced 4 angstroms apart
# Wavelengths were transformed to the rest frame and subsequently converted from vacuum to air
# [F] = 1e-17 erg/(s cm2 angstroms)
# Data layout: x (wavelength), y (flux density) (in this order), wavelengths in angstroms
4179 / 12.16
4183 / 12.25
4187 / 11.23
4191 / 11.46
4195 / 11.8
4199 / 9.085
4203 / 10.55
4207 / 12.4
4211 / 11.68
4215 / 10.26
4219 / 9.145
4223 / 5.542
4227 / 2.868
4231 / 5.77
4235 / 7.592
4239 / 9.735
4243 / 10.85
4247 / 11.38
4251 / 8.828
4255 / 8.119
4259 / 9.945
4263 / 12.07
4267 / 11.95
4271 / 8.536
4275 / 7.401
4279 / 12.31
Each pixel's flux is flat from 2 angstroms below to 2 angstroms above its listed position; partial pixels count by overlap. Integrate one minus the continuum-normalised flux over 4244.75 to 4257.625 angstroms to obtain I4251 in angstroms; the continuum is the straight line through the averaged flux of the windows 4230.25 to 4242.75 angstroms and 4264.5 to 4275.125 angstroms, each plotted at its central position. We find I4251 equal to -0.8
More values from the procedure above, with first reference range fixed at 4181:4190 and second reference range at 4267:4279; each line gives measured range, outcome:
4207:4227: 3.78 angstroms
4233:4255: 1.28 angstroms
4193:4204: 0.86 angstroms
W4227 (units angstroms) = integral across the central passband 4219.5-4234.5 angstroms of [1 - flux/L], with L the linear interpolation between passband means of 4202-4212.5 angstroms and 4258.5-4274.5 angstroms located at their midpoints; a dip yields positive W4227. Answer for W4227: 7.7 angstroms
